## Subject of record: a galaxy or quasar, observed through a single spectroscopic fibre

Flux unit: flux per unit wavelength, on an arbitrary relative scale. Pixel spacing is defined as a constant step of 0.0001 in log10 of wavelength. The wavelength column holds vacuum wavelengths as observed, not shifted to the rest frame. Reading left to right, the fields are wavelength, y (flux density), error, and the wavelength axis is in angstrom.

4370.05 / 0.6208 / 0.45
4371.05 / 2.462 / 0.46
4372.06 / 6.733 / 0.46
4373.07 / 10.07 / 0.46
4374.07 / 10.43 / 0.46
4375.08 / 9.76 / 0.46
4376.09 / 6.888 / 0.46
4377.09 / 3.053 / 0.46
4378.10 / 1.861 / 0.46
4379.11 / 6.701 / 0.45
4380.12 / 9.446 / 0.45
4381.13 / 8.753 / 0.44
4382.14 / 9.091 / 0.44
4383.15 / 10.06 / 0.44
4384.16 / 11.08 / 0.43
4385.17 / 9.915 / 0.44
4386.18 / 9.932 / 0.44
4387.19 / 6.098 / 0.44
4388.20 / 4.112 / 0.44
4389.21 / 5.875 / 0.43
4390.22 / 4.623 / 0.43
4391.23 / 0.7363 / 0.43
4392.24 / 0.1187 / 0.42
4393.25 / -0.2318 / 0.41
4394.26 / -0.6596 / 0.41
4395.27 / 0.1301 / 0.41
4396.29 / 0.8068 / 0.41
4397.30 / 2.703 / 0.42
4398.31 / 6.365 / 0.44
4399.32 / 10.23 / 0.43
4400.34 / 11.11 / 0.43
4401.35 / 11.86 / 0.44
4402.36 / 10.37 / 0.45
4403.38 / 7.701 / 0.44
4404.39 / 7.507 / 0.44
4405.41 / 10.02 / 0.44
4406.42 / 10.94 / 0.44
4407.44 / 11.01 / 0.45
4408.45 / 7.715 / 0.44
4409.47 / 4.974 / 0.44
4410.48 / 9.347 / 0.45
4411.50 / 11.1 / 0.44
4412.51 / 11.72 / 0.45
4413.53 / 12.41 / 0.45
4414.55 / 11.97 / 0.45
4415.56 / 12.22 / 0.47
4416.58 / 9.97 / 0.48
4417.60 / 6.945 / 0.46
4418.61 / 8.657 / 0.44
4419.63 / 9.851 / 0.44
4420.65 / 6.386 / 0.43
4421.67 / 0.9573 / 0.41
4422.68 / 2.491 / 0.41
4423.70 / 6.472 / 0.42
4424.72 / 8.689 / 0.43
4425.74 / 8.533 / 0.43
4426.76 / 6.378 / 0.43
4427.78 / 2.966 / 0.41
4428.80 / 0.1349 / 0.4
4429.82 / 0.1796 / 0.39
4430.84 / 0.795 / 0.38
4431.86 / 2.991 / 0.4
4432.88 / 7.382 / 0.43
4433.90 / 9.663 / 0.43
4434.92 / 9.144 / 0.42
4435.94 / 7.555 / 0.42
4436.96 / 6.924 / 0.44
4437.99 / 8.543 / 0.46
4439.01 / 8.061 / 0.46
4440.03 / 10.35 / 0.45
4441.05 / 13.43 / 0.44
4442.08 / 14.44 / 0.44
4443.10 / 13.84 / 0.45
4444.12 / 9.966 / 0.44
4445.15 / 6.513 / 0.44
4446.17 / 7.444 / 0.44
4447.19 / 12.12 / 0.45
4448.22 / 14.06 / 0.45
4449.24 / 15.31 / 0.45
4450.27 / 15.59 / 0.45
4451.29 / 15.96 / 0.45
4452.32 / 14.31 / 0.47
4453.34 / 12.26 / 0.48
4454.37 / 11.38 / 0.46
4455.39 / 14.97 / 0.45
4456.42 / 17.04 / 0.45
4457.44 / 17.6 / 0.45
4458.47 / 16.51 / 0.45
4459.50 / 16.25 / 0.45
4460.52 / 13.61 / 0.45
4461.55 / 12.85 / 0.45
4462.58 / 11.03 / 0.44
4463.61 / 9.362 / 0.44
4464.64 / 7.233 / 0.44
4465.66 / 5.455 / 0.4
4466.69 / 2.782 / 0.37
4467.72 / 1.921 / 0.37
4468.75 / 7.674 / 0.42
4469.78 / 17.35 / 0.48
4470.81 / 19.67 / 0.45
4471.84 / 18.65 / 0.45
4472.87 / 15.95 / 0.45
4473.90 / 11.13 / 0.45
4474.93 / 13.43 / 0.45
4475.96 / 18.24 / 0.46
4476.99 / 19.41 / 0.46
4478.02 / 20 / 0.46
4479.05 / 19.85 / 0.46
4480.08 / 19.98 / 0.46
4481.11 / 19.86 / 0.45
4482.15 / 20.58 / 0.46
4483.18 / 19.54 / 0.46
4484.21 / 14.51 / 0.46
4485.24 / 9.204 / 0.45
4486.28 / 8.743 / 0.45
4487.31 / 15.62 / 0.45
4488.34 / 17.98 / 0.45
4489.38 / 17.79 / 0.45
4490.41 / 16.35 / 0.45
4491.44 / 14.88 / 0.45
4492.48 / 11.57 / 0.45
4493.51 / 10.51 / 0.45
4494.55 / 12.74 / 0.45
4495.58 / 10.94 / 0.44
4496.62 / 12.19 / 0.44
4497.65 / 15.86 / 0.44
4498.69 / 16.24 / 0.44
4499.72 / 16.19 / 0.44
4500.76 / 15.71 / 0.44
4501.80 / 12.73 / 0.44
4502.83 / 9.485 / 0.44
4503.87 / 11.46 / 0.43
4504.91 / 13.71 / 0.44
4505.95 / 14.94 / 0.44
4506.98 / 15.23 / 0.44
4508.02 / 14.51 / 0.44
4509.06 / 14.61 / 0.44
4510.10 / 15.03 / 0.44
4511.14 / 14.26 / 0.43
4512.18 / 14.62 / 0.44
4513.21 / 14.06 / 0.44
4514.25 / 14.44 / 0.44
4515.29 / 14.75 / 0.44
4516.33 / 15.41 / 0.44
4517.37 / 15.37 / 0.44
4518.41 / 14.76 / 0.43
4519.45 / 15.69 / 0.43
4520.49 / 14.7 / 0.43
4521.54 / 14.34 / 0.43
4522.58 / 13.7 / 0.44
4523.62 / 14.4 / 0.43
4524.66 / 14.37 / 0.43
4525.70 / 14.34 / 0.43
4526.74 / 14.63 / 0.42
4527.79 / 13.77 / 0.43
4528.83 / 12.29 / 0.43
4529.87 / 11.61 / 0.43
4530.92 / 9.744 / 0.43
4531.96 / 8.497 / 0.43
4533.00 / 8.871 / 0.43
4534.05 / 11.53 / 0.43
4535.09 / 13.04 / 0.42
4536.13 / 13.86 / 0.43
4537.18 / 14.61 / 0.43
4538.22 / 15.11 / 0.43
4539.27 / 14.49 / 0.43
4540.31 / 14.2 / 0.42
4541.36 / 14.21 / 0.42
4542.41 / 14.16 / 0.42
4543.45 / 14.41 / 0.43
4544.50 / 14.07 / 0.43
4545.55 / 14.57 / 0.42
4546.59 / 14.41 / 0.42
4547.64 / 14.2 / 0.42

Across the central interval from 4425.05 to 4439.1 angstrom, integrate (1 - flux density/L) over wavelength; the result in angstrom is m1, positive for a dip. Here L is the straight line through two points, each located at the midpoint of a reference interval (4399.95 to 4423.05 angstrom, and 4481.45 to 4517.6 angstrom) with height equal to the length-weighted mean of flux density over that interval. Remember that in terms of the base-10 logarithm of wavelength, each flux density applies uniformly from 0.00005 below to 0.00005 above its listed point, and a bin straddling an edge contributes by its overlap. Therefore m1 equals 6.4 angstrom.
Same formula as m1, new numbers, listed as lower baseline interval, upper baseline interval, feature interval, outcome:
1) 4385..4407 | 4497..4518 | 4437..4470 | -4.5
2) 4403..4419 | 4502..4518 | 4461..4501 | -3.8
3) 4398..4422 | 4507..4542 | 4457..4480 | -3.9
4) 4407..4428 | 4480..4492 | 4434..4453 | 0.0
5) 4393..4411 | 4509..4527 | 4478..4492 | -4.8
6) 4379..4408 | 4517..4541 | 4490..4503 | -2.0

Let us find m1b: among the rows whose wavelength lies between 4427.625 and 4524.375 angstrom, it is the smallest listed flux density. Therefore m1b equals 0.1349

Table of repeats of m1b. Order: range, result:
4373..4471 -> -0.6596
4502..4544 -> 8.497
